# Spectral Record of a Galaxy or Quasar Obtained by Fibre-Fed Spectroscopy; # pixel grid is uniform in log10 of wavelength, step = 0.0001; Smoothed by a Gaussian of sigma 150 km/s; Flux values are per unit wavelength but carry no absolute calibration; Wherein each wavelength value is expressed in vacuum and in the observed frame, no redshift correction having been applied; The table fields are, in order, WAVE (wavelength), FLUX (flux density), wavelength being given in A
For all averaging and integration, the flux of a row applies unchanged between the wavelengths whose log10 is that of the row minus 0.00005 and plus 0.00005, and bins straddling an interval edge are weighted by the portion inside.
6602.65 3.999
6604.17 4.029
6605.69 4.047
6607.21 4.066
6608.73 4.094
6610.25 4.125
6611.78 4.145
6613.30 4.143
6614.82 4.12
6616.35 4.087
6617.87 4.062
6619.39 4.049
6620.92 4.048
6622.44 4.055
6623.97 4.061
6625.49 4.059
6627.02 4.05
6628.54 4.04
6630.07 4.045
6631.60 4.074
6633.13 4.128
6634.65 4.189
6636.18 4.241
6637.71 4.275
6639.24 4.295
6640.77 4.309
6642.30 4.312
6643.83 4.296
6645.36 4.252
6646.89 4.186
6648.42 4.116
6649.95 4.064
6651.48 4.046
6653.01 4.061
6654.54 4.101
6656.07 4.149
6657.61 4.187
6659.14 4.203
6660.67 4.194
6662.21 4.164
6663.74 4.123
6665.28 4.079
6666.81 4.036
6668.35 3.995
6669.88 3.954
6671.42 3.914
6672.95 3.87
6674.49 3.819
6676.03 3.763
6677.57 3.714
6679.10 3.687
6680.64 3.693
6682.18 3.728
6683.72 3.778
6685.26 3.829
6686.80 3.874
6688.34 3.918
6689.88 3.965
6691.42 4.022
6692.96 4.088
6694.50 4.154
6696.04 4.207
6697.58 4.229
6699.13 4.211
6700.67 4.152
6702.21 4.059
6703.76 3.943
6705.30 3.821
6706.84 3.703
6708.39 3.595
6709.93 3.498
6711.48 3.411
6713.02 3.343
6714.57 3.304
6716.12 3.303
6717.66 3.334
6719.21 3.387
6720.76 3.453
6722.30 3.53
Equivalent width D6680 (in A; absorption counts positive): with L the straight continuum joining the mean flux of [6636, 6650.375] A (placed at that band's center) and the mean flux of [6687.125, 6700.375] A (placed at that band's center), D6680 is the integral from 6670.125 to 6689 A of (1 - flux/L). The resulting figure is 1.5 A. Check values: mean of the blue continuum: 4.24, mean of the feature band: 3.8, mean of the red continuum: 4.09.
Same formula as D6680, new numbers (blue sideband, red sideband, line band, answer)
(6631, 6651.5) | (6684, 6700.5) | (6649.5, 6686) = 1.41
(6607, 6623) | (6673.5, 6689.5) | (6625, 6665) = -2.10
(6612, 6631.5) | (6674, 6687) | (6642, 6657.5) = -0.92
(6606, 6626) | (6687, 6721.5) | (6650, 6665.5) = -0.74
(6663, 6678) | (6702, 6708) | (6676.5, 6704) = -0.55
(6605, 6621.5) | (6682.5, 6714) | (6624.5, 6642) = -0.51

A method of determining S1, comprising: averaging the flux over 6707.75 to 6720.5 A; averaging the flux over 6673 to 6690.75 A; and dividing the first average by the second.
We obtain 0.89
